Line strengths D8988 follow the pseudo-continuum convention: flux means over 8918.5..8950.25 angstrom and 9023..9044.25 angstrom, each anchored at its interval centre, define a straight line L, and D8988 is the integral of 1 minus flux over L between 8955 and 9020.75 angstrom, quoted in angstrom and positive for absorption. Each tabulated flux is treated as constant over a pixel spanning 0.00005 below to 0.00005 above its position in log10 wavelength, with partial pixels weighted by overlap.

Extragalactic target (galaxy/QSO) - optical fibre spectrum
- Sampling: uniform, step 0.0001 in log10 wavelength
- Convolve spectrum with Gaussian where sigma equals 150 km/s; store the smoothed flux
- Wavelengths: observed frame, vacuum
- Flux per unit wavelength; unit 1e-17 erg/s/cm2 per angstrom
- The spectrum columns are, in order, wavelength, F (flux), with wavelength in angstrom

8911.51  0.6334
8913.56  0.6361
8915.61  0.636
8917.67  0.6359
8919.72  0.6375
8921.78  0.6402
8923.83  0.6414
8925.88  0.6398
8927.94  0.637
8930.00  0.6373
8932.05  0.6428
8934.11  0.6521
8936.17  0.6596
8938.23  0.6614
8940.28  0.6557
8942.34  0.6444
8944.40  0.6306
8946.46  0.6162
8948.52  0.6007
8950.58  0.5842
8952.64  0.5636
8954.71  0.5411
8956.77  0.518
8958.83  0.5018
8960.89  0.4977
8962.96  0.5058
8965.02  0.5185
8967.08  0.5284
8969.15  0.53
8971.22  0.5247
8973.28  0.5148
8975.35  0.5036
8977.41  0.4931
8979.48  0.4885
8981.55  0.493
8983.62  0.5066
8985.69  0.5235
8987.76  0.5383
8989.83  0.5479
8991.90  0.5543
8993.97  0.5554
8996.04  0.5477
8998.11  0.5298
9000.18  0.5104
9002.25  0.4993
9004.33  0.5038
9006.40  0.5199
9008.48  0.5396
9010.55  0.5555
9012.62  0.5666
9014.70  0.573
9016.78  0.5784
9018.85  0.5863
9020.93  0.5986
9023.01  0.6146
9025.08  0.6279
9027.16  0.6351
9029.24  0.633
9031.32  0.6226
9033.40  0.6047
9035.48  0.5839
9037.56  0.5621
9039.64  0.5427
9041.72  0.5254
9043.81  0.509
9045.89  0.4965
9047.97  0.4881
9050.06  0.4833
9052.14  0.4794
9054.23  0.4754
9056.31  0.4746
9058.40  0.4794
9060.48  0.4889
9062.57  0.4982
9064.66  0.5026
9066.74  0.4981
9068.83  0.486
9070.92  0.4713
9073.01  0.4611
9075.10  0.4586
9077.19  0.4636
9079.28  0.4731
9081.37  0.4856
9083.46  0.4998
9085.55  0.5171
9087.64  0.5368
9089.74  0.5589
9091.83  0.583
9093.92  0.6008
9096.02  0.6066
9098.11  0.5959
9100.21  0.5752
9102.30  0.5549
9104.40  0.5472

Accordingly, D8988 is 8.86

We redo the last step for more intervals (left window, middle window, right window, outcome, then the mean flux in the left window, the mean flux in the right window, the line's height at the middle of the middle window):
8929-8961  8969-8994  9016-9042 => 3.4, 0.603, 0.596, 0.6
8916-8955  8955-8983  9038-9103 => 4.2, 0.629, 0.512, 0.6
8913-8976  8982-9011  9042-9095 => 1.2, 0.592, 0.499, 0.553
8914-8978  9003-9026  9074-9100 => -0.3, 0.588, 0.533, 0.561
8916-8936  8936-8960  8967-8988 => -0.4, 0.641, 0.511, 0.586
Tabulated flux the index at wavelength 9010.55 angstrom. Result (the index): 0.5555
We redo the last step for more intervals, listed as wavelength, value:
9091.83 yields 0.583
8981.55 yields 0.493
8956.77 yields 0.518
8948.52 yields 0.6007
